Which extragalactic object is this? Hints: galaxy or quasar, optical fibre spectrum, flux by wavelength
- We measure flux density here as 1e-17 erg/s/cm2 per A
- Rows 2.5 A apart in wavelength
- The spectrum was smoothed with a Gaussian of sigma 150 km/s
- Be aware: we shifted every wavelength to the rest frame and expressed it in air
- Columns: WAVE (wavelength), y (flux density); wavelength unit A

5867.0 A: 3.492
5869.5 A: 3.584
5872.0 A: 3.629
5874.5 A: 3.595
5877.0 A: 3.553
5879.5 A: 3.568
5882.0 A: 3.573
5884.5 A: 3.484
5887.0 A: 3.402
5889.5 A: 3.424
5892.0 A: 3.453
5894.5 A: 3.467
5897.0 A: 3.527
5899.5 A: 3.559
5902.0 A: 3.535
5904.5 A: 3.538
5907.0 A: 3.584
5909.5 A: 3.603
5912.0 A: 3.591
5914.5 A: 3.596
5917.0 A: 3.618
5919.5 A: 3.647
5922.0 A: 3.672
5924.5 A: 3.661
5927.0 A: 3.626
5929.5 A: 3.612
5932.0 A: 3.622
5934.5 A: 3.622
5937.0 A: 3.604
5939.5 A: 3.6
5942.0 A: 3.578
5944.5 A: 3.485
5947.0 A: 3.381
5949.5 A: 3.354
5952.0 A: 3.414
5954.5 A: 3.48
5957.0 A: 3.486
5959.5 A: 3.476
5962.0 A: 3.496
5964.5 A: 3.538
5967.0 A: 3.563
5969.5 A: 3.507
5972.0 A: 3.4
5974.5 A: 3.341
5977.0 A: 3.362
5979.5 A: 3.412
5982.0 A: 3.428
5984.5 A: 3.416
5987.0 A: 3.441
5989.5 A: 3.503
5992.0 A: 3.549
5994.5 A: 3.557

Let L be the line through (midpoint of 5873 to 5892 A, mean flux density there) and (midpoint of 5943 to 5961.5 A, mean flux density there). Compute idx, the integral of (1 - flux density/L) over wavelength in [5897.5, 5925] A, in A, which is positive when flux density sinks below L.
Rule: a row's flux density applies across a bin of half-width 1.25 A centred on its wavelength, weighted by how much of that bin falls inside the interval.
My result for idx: -0.9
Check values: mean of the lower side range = 3.51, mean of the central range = 3.6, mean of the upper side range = 3.44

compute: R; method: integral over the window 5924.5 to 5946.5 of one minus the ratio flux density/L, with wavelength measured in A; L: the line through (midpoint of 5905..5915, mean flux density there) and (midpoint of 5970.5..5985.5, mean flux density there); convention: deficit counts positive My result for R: -0.5 A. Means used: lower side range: 3.59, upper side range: 3.39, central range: 3.59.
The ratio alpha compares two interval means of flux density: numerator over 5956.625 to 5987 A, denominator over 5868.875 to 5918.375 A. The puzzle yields 0.97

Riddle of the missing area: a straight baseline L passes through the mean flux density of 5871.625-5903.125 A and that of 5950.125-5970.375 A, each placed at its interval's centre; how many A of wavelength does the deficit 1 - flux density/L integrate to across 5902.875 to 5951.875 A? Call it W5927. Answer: -1.0 A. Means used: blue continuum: 3.52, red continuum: 3.49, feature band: 3.57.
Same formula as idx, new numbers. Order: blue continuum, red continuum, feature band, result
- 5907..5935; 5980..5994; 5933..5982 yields 0.8 A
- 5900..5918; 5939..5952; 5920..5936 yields -0.5 A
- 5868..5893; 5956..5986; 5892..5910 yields -0.1 A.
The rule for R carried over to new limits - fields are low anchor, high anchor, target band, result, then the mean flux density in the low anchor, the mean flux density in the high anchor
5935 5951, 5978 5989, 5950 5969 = -0.08 A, 3.5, 3.43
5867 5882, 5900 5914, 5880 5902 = 0.51 A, 3.58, 3.57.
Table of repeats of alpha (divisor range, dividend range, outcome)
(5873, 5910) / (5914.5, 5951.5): 1.01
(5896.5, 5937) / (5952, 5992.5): 0.96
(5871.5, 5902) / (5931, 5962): 1.00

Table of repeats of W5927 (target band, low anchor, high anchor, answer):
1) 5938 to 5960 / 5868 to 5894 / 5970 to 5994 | -0.1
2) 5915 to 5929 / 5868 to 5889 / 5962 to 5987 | -0.6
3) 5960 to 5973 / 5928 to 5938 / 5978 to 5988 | -0.1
